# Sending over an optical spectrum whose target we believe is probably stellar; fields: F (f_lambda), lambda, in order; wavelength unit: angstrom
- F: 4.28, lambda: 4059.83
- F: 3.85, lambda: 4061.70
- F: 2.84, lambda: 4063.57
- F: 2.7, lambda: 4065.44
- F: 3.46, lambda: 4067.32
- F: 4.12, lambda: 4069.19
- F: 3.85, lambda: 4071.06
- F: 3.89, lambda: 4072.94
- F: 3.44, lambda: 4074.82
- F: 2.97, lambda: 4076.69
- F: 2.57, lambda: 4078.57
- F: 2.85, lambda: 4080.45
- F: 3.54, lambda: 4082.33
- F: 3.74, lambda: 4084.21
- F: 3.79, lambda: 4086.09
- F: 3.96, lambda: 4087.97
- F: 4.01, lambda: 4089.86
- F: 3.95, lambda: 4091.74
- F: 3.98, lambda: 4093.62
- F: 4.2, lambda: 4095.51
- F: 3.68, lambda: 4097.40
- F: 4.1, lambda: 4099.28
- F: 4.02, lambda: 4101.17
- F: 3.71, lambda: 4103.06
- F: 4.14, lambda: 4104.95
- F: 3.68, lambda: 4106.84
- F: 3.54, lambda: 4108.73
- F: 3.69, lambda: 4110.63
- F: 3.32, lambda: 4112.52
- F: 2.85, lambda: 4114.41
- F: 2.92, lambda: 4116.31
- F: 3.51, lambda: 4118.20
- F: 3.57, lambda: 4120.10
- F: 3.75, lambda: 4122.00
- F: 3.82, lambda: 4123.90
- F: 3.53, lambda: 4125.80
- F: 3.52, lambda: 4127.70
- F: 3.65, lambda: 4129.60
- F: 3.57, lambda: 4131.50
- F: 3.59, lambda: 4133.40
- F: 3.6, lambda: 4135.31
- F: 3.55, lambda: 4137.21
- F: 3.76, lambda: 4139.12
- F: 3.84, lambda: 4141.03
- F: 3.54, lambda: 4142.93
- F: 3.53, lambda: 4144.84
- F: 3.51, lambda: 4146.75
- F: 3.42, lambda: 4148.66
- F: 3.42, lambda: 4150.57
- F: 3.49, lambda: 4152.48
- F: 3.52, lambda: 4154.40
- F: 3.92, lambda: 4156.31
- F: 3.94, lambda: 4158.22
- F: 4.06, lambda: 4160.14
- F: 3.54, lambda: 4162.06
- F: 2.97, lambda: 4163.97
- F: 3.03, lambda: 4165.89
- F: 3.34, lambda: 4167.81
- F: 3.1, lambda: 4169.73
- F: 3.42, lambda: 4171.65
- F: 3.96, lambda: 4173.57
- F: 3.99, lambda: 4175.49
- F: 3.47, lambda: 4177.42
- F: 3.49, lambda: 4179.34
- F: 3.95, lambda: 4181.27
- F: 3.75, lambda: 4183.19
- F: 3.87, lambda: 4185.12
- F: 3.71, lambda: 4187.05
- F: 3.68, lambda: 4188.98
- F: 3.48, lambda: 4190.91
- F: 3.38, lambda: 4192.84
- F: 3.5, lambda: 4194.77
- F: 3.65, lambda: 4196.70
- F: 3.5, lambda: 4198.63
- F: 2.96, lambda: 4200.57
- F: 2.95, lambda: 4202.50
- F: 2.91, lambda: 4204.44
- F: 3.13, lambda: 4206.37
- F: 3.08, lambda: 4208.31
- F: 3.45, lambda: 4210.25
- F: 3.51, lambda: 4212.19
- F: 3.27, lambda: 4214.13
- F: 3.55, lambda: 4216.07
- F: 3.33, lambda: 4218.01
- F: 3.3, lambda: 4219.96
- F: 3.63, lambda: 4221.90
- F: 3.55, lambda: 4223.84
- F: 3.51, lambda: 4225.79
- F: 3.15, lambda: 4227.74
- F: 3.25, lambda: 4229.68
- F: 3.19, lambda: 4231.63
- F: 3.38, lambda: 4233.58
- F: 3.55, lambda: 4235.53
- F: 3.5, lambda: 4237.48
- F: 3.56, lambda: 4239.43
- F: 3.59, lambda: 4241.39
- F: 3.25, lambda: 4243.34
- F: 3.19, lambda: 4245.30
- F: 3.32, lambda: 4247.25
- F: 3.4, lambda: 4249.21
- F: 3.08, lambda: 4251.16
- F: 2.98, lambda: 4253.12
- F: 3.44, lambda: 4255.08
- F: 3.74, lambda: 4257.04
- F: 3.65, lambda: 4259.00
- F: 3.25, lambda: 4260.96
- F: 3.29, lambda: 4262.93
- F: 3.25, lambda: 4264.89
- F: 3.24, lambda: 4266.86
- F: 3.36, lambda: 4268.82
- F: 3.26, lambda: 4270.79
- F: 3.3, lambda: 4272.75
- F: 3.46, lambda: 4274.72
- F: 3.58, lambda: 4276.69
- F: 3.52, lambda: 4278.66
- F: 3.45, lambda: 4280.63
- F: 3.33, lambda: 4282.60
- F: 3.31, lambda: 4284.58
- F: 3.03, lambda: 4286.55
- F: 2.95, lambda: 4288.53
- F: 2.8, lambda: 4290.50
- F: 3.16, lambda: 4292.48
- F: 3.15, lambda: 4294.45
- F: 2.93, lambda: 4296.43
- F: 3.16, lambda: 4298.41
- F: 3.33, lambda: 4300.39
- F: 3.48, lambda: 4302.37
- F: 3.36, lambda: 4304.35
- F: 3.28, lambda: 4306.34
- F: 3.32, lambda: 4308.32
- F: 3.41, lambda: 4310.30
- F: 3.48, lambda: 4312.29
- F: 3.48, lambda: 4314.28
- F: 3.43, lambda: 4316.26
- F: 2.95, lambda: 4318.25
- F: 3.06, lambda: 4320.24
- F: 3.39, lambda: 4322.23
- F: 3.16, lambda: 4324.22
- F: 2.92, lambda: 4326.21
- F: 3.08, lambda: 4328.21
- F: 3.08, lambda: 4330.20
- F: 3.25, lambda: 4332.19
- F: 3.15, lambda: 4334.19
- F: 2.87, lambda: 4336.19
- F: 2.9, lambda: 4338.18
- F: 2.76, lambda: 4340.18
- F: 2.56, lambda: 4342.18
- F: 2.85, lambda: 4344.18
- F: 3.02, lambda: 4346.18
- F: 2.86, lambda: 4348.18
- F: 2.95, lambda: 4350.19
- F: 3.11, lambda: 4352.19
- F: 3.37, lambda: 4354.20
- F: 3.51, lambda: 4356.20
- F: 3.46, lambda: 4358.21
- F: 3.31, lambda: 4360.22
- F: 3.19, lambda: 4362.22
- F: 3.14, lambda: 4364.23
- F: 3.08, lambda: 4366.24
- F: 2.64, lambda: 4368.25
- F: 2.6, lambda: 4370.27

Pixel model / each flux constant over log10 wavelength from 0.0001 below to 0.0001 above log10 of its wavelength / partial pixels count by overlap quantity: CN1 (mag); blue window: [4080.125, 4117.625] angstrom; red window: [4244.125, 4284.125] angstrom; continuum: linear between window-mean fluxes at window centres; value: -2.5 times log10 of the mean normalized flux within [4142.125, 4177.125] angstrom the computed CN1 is 0.01 mag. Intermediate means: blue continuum 3.7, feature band 3.54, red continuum 3.35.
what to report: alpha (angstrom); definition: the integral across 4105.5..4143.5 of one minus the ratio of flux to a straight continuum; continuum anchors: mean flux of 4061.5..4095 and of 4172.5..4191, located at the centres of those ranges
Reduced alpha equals 0.84 angstrom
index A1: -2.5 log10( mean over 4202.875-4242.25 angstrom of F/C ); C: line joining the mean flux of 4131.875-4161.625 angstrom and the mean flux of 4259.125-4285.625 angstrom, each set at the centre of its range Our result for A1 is 0.035 mag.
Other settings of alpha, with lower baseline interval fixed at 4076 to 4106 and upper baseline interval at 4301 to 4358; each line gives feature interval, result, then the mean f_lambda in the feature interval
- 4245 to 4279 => -0.5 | 3.35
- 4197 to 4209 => 1.1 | 3.12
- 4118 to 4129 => 0.0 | 3.62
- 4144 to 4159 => -0.1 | 3.59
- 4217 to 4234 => 0.1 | 3.37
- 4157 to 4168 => 0.1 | 3.5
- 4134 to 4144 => -0.2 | 3.65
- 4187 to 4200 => -0.2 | 3.53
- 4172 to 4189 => -1.3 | 3.75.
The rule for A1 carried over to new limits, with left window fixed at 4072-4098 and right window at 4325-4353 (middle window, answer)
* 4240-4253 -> -0.032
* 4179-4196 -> -0.094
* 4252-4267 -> -0.066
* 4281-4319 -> -0.062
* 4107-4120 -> 0.061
